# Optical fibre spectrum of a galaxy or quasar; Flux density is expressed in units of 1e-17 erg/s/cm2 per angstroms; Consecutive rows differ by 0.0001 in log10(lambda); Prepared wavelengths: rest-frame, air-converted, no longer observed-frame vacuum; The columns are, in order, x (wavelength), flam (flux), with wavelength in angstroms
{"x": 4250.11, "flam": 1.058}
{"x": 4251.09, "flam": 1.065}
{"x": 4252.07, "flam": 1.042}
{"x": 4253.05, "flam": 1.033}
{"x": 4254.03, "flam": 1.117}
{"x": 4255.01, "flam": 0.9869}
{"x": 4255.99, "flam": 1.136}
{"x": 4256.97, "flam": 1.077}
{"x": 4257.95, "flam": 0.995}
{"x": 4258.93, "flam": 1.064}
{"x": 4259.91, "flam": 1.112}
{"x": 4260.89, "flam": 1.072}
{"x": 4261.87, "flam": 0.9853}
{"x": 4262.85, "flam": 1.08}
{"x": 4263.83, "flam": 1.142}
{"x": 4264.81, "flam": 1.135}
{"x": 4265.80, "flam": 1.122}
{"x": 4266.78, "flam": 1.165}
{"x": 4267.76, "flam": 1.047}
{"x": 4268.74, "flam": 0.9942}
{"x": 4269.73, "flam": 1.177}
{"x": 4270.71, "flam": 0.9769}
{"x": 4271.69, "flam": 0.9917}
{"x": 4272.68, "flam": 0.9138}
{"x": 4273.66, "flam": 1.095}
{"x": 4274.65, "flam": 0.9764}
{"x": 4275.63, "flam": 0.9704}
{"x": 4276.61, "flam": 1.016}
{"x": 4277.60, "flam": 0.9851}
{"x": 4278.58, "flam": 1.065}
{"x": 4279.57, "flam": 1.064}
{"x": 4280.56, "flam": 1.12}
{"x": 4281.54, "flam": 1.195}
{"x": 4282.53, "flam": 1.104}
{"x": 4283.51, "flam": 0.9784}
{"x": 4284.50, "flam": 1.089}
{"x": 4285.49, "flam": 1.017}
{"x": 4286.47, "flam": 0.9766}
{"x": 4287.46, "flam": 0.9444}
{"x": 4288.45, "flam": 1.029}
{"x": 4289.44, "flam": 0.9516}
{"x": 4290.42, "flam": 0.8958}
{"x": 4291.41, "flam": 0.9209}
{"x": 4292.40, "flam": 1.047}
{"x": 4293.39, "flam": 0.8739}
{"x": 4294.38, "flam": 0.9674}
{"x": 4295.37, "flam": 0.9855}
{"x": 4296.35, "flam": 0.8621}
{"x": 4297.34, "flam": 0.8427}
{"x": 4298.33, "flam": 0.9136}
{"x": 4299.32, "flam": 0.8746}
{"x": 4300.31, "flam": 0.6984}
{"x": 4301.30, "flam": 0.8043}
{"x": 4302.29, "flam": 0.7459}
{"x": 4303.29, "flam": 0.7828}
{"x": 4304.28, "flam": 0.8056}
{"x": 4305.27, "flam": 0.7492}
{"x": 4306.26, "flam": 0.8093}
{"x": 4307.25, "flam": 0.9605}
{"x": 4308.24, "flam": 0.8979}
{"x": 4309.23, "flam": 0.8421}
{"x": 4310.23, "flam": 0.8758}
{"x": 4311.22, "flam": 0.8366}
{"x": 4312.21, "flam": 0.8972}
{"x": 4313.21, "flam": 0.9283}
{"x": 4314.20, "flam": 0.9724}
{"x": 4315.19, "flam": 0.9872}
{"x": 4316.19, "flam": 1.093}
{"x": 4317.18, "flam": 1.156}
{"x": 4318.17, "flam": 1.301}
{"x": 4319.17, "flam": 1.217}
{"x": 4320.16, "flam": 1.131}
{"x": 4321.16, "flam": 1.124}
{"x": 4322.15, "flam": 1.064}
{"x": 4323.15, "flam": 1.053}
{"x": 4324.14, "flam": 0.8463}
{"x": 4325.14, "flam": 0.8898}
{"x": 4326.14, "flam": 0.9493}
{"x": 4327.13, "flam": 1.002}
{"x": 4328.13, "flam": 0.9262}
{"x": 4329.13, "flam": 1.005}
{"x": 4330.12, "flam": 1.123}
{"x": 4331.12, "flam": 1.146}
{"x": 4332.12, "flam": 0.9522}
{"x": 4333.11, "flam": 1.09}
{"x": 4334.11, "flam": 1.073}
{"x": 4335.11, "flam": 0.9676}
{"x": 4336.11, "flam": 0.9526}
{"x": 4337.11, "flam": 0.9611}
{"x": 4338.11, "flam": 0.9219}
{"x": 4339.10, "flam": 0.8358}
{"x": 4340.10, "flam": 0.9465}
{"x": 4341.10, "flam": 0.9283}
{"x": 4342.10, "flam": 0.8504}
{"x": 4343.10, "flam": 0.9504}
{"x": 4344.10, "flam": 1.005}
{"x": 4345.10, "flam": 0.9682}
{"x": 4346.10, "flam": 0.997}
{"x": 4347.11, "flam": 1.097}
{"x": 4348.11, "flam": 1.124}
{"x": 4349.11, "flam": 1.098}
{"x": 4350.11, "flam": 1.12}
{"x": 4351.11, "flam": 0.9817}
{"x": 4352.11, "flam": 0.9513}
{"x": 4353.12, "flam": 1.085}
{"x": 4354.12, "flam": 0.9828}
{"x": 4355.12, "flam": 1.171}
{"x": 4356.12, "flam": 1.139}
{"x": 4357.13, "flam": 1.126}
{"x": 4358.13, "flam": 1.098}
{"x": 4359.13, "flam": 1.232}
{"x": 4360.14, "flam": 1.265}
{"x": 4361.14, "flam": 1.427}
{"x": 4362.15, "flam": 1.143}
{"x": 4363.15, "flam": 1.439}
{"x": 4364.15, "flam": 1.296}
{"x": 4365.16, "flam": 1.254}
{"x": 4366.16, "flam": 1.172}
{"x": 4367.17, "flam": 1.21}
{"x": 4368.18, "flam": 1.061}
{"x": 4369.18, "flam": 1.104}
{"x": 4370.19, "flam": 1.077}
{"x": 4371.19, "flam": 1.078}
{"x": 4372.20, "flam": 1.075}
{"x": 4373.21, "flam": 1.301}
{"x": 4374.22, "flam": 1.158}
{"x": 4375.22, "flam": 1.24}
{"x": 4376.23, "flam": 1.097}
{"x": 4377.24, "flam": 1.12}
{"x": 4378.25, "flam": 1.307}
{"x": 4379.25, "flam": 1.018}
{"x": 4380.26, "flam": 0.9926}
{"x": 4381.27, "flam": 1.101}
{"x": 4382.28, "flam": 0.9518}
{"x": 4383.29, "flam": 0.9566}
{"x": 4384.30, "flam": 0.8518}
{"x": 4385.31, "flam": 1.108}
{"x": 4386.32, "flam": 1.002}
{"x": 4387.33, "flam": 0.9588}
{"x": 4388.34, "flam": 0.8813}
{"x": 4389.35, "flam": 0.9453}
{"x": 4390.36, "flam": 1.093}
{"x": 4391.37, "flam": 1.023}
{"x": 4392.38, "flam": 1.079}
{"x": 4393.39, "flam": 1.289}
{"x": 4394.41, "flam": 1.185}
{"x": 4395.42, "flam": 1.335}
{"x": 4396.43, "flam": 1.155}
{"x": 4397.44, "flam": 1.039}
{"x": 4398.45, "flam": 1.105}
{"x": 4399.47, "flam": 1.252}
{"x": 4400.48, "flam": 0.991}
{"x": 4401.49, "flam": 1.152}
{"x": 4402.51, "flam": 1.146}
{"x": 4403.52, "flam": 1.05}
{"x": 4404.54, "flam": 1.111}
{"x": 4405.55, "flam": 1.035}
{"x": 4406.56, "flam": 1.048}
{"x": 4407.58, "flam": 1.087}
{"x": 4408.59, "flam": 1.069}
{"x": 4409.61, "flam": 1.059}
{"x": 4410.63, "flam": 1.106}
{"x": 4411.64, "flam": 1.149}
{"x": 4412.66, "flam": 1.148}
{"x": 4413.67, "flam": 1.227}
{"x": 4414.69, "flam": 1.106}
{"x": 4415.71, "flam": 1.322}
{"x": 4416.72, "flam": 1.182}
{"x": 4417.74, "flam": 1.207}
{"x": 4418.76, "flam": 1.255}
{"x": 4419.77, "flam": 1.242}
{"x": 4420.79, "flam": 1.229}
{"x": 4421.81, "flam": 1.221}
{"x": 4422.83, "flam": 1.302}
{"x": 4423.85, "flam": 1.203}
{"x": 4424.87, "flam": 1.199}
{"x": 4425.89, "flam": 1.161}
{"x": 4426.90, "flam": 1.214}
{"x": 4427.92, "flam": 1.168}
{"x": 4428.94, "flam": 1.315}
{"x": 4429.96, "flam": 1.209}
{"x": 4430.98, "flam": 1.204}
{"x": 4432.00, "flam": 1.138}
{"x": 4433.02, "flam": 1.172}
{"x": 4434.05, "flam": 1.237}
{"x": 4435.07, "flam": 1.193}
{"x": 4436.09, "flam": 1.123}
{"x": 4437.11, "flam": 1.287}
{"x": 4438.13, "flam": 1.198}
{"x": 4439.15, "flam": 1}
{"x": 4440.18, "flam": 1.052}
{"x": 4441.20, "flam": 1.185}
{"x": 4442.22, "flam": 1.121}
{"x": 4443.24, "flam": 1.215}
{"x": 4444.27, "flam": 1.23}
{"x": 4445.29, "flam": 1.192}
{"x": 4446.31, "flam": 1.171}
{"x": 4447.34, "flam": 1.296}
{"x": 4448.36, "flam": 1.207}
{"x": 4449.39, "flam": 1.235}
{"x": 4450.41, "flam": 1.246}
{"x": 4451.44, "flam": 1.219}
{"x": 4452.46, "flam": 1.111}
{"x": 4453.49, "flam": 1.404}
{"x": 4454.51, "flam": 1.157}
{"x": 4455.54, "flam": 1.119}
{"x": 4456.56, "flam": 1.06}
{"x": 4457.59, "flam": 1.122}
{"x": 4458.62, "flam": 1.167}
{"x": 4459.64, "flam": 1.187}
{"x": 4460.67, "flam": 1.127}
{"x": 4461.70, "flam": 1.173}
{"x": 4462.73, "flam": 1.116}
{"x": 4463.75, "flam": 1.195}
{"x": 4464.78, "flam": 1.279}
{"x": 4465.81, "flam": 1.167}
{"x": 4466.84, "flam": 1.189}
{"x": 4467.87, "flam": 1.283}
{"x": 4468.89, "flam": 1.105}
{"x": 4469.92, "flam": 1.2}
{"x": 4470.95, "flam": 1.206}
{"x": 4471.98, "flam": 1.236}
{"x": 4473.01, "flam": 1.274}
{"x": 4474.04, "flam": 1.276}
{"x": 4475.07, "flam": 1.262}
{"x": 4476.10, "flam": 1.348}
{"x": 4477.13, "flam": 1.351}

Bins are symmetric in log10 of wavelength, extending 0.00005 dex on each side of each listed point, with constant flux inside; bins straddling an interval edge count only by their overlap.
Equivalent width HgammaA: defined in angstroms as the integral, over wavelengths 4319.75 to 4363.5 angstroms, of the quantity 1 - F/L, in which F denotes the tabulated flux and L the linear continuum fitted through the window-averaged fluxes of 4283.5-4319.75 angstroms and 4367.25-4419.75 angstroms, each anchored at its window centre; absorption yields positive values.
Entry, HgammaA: -1.6 angstroms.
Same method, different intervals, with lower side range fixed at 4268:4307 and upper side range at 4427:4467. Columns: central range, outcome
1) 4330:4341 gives 0.35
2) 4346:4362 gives -1.09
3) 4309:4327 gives -0.23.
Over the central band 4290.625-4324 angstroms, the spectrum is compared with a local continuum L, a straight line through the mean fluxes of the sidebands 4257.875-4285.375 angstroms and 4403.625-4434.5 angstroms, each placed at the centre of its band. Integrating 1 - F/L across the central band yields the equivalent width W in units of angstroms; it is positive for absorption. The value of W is 4.6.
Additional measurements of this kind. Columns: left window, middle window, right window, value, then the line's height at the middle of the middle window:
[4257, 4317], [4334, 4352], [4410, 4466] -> 1.2 angstroms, 1.05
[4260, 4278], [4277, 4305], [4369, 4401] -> 2.9 angstroms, 1.06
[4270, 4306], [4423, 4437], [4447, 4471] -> -0.6 angstroms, 1.15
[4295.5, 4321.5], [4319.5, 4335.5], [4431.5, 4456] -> -1.0 angstroms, 0.964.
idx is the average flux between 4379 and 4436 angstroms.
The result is 1.13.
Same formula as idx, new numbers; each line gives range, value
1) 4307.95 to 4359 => 1.01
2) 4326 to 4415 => 1.08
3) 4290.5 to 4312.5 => 0.864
